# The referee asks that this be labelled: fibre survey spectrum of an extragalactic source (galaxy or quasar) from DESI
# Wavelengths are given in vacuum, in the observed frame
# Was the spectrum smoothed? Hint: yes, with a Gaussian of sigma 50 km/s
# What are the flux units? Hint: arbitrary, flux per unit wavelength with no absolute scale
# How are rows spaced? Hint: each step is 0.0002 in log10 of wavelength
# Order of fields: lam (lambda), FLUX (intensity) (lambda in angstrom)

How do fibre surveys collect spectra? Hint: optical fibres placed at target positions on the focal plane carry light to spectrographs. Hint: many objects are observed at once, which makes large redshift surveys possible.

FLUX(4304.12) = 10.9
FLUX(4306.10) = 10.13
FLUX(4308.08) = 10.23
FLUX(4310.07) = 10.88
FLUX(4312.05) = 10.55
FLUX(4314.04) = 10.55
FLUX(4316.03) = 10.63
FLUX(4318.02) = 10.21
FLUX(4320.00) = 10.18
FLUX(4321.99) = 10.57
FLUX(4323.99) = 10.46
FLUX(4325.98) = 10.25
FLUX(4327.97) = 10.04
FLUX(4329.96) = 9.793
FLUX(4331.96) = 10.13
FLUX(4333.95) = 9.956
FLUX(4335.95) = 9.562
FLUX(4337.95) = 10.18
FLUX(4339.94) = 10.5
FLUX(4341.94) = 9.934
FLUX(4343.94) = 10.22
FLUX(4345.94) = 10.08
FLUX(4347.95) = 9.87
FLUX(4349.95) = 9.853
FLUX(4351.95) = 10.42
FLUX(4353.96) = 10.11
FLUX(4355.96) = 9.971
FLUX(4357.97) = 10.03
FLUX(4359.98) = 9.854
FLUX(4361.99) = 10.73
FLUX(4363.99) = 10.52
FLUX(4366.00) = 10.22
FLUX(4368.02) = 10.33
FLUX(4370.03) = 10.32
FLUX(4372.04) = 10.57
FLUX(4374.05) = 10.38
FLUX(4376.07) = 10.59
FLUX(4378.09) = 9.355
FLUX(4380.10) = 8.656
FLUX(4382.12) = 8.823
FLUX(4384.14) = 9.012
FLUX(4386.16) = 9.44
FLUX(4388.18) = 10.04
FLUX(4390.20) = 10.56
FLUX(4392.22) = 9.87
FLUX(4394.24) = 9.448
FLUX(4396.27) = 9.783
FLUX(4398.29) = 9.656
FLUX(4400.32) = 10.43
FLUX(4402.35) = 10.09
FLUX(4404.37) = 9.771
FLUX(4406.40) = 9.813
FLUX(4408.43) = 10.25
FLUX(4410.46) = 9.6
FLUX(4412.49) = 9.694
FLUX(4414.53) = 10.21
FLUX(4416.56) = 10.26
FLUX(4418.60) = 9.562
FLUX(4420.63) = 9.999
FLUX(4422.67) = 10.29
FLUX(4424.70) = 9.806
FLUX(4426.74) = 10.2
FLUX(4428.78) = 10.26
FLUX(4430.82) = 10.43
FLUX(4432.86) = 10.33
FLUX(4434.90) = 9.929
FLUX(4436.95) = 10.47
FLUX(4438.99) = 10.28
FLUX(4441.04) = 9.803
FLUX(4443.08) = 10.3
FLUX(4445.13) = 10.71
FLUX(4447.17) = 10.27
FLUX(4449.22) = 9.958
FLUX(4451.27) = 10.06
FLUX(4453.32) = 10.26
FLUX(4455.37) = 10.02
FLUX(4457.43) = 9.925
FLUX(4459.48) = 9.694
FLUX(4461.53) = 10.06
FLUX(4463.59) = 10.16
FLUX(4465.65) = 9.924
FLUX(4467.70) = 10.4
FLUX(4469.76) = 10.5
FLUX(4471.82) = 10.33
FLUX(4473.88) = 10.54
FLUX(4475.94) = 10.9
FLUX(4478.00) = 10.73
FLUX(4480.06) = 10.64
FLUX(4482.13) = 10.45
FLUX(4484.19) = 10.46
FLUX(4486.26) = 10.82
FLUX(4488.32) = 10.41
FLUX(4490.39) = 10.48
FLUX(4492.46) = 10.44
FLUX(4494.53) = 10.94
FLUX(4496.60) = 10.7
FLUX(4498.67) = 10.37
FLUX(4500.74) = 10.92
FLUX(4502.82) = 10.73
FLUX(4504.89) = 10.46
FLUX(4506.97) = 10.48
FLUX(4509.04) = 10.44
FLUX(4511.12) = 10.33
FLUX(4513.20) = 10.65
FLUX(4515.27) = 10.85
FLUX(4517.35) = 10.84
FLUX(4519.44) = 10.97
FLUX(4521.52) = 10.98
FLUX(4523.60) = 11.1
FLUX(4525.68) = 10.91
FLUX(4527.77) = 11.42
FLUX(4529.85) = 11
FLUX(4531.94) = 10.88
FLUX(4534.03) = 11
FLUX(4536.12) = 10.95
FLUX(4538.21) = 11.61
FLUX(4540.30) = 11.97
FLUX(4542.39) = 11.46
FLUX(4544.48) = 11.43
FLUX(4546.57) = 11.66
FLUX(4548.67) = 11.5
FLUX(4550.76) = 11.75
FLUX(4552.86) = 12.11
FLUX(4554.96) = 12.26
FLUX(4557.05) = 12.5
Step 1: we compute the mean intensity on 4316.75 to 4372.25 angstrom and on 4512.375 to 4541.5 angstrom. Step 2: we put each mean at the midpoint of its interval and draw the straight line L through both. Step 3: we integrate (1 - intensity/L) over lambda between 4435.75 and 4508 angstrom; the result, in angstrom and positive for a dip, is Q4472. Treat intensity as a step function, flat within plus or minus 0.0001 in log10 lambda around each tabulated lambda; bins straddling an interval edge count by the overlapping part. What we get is 2.8 angstrom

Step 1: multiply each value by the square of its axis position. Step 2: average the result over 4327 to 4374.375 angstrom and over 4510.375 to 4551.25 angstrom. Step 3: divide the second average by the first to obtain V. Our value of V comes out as 1.19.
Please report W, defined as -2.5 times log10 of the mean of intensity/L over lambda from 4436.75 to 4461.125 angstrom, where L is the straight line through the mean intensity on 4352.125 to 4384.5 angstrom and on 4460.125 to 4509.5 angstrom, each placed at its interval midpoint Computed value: 0.02 mag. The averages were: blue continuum 10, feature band 10.1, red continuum 10.5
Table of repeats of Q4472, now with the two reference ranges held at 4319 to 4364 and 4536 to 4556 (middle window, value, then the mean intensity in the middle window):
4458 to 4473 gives 1.3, 10.2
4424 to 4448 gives 1.4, 10.2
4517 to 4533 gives 0.7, 11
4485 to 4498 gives 0.8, 10.6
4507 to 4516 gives 0.7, 10.6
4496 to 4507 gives 0.7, 10.6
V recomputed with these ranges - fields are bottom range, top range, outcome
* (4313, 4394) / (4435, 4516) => 1.09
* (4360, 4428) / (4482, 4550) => 1.16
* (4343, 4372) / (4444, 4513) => 1.08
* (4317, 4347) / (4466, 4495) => 1.11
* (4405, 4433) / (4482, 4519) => 1.10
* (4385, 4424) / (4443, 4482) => 1.06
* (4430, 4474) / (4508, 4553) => 1.13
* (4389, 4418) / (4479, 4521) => 1.11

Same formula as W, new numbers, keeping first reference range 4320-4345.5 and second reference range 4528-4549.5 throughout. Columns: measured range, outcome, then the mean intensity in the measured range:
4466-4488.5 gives 0.04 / 10.6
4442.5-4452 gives 0.06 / 10.3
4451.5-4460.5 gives 0.09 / 9.98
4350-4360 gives 0.02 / 10.1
